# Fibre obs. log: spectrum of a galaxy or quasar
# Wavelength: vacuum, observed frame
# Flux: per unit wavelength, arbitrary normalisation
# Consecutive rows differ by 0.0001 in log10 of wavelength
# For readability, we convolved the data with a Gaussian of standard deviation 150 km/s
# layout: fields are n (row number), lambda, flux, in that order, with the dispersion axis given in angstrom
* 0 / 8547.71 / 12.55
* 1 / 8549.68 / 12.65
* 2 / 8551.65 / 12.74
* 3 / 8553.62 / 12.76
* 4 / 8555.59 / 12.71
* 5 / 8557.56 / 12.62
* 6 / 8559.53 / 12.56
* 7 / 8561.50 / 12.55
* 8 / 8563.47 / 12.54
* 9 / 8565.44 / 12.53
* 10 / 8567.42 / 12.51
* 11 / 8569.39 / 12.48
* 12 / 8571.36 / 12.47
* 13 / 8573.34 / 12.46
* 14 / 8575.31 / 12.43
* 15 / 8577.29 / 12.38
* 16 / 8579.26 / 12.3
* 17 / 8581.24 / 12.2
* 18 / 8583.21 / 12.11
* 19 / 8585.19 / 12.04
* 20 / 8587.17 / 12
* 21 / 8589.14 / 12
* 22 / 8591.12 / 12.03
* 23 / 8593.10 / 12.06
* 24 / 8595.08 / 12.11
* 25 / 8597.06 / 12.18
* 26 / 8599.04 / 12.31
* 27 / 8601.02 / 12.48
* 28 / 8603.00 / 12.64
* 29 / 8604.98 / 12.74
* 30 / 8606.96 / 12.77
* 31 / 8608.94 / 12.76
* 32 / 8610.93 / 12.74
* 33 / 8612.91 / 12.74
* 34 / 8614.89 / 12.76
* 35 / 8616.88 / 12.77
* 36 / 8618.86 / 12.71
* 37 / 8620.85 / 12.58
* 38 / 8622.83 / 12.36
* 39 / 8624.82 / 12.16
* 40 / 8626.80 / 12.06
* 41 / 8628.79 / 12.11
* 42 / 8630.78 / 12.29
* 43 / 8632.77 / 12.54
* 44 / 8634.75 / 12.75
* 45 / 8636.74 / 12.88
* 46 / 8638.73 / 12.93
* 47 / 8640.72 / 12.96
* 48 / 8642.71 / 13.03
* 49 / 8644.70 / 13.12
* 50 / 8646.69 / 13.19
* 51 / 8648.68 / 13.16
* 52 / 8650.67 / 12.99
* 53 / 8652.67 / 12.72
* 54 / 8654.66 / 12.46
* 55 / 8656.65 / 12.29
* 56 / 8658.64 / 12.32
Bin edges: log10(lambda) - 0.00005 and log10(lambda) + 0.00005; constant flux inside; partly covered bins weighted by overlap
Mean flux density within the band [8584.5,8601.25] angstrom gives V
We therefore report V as 12.1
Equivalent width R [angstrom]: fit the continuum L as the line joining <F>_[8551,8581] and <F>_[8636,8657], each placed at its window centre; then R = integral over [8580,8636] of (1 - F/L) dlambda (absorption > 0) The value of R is 1.44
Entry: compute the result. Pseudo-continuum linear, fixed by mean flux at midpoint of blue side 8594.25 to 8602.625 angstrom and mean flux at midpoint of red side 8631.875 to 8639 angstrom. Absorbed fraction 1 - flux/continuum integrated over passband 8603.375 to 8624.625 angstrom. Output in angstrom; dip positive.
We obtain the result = -0.30 angstrom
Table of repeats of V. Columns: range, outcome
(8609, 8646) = 12.6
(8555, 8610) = 12.4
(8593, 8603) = 12.3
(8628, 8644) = 12.7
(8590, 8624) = 12.5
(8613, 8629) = 12.5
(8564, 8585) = 12.4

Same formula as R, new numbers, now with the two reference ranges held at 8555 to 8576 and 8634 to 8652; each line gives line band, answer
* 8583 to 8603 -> 0.85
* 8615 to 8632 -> 0.63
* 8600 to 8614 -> 0.09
